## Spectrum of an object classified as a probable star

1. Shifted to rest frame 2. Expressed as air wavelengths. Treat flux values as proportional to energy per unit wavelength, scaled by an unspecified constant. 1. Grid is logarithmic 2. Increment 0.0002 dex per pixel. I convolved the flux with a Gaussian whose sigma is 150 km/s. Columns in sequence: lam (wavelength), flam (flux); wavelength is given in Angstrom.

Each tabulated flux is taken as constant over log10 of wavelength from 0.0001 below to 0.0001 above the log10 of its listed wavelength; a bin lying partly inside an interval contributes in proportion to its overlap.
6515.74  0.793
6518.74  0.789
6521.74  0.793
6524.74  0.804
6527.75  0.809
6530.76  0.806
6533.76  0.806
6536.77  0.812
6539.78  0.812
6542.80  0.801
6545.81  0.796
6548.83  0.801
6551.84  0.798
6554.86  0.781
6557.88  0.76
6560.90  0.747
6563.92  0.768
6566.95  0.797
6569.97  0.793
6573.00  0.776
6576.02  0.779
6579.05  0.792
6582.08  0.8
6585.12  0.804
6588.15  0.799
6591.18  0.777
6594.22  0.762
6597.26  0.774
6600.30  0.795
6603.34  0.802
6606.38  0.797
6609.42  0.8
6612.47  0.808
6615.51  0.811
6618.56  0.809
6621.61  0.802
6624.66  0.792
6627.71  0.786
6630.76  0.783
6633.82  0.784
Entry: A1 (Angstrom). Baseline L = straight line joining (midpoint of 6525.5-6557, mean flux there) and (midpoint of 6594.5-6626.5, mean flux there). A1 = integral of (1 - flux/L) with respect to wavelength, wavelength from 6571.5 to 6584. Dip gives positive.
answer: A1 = 0.2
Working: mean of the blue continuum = 0.801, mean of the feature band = 0.787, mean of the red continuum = 0.797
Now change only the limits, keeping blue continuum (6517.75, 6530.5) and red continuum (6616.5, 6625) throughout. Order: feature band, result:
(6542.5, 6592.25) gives 0.9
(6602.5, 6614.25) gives 0.0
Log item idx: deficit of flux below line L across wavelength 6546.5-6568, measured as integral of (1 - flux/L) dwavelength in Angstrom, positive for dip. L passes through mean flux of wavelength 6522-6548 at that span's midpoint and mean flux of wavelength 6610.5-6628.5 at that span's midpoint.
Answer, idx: 0.7 Angstrom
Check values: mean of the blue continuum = 0.805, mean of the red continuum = 0.802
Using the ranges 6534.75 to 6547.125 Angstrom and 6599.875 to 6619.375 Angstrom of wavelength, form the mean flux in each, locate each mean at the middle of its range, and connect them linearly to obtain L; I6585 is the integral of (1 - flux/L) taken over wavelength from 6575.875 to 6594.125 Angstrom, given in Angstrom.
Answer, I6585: 0.3 Angstrom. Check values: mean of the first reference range 0.805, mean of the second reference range 0.803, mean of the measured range 0.79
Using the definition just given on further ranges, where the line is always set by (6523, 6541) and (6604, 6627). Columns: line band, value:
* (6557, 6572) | 0.6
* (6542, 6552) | 0.1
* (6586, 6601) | 0.4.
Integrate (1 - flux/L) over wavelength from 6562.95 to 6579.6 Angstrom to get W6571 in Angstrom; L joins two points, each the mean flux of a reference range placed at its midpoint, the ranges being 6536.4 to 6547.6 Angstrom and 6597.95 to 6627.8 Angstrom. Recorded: 0.4 Angstrom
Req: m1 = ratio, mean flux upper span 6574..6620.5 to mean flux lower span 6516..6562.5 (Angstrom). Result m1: 1.0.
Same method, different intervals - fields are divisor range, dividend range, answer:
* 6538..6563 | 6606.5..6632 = 1.02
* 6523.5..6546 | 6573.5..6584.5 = 0.98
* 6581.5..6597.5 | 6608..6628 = 1.02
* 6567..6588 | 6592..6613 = 1.00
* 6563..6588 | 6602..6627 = 1.02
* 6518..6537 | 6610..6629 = 1.00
